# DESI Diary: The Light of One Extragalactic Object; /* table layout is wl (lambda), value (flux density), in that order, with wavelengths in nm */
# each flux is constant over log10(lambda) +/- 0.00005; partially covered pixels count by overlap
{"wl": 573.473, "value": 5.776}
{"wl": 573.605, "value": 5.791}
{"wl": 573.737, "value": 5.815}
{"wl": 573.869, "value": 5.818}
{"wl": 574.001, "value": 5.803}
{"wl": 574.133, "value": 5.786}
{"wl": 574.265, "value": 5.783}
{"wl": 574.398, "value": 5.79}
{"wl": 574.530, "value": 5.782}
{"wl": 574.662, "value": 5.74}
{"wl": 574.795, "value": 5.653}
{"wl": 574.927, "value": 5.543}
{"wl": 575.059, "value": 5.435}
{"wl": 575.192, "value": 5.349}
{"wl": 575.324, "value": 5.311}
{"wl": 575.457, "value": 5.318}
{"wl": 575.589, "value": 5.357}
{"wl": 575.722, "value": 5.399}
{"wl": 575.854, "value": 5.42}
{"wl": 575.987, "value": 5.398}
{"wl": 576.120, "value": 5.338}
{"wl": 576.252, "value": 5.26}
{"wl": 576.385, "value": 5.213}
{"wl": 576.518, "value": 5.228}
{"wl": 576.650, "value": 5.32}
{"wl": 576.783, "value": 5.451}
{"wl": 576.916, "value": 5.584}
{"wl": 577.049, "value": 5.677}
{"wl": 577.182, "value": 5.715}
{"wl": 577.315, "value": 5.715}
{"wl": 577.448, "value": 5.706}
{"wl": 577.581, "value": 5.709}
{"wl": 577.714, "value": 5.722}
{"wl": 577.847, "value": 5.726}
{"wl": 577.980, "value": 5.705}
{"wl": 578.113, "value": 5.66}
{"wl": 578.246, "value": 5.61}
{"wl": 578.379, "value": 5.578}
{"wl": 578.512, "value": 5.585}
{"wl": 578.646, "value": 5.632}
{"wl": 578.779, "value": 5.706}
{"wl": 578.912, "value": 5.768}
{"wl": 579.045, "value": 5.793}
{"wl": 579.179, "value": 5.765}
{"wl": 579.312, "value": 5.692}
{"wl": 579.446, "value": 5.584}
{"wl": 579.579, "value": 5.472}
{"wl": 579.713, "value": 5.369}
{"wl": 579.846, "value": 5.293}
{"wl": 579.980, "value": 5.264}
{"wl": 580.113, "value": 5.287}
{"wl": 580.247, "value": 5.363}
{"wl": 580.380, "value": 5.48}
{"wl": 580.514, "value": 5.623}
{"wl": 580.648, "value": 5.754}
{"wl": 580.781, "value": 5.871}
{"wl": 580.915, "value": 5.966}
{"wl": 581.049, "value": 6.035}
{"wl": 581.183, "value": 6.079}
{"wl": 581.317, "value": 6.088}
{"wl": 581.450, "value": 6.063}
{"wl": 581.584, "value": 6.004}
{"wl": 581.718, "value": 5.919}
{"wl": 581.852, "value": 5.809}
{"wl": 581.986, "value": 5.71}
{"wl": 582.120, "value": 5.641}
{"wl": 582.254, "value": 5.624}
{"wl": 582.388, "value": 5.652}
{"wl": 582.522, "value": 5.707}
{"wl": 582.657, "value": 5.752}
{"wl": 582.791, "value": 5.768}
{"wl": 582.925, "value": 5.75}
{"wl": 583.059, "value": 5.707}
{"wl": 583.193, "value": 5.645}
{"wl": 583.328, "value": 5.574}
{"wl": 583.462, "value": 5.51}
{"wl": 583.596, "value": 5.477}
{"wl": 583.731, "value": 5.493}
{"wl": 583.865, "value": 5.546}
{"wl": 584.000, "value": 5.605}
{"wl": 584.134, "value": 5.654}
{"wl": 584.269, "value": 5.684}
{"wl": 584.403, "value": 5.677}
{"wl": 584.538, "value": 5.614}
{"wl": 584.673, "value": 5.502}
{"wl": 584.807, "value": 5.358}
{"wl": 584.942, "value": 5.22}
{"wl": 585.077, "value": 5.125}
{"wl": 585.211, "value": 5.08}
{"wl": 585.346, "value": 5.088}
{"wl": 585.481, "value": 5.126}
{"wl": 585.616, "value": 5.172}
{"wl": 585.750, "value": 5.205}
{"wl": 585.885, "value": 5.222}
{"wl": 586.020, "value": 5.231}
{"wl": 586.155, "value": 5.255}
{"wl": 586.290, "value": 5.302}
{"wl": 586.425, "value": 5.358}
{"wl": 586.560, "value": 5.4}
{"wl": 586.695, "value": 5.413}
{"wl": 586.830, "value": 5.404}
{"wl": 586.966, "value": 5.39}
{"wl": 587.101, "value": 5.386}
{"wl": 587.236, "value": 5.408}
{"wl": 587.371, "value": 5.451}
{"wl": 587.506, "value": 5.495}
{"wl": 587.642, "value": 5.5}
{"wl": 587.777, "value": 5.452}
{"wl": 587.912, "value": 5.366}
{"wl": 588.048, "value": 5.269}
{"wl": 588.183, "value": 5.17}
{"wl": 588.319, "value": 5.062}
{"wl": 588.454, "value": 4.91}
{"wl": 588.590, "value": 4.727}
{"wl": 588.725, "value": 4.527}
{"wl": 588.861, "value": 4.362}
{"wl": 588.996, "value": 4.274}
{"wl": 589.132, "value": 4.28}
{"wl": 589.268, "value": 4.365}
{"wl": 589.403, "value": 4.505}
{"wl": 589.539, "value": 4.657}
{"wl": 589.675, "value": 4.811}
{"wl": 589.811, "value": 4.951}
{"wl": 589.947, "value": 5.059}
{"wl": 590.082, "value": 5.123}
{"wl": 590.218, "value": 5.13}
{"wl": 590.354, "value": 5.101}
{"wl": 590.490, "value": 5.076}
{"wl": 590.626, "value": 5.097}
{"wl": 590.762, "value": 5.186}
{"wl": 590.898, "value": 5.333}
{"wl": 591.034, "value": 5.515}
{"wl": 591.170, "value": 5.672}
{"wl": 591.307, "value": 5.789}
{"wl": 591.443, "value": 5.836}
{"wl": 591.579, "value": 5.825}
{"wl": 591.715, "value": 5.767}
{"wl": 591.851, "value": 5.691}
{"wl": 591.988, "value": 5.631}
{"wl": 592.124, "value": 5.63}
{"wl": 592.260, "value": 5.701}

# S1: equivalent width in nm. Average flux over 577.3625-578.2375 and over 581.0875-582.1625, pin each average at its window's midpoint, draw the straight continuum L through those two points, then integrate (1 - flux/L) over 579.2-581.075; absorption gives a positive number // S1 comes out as 0.09 nm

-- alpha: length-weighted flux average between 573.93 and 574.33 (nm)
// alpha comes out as 5.8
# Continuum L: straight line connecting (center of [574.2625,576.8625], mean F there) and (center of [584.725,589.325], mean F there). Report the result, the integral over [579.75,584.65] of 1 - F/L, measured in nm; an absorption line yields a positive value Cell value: -0.39 nm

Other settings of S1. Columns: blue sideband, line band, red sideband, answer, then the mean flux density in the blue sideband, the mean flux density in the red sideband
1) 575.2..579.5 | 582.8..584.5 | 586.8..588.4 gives -0.06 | 5.55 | 5.36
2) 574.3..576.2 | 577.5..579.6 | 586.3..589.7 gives -0.12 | 5.49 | 5.04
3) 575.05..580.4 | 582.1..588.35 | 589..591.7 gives -0.19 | 5.51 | 5.11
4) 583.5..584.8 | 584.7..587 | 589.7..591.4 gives 0.10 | 5.57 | 5.25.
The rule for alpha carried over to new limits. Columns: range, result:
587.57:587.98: 5.44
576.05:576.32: 5.3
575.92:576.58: 5.28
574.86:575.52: 5.39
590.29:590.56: 5.09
